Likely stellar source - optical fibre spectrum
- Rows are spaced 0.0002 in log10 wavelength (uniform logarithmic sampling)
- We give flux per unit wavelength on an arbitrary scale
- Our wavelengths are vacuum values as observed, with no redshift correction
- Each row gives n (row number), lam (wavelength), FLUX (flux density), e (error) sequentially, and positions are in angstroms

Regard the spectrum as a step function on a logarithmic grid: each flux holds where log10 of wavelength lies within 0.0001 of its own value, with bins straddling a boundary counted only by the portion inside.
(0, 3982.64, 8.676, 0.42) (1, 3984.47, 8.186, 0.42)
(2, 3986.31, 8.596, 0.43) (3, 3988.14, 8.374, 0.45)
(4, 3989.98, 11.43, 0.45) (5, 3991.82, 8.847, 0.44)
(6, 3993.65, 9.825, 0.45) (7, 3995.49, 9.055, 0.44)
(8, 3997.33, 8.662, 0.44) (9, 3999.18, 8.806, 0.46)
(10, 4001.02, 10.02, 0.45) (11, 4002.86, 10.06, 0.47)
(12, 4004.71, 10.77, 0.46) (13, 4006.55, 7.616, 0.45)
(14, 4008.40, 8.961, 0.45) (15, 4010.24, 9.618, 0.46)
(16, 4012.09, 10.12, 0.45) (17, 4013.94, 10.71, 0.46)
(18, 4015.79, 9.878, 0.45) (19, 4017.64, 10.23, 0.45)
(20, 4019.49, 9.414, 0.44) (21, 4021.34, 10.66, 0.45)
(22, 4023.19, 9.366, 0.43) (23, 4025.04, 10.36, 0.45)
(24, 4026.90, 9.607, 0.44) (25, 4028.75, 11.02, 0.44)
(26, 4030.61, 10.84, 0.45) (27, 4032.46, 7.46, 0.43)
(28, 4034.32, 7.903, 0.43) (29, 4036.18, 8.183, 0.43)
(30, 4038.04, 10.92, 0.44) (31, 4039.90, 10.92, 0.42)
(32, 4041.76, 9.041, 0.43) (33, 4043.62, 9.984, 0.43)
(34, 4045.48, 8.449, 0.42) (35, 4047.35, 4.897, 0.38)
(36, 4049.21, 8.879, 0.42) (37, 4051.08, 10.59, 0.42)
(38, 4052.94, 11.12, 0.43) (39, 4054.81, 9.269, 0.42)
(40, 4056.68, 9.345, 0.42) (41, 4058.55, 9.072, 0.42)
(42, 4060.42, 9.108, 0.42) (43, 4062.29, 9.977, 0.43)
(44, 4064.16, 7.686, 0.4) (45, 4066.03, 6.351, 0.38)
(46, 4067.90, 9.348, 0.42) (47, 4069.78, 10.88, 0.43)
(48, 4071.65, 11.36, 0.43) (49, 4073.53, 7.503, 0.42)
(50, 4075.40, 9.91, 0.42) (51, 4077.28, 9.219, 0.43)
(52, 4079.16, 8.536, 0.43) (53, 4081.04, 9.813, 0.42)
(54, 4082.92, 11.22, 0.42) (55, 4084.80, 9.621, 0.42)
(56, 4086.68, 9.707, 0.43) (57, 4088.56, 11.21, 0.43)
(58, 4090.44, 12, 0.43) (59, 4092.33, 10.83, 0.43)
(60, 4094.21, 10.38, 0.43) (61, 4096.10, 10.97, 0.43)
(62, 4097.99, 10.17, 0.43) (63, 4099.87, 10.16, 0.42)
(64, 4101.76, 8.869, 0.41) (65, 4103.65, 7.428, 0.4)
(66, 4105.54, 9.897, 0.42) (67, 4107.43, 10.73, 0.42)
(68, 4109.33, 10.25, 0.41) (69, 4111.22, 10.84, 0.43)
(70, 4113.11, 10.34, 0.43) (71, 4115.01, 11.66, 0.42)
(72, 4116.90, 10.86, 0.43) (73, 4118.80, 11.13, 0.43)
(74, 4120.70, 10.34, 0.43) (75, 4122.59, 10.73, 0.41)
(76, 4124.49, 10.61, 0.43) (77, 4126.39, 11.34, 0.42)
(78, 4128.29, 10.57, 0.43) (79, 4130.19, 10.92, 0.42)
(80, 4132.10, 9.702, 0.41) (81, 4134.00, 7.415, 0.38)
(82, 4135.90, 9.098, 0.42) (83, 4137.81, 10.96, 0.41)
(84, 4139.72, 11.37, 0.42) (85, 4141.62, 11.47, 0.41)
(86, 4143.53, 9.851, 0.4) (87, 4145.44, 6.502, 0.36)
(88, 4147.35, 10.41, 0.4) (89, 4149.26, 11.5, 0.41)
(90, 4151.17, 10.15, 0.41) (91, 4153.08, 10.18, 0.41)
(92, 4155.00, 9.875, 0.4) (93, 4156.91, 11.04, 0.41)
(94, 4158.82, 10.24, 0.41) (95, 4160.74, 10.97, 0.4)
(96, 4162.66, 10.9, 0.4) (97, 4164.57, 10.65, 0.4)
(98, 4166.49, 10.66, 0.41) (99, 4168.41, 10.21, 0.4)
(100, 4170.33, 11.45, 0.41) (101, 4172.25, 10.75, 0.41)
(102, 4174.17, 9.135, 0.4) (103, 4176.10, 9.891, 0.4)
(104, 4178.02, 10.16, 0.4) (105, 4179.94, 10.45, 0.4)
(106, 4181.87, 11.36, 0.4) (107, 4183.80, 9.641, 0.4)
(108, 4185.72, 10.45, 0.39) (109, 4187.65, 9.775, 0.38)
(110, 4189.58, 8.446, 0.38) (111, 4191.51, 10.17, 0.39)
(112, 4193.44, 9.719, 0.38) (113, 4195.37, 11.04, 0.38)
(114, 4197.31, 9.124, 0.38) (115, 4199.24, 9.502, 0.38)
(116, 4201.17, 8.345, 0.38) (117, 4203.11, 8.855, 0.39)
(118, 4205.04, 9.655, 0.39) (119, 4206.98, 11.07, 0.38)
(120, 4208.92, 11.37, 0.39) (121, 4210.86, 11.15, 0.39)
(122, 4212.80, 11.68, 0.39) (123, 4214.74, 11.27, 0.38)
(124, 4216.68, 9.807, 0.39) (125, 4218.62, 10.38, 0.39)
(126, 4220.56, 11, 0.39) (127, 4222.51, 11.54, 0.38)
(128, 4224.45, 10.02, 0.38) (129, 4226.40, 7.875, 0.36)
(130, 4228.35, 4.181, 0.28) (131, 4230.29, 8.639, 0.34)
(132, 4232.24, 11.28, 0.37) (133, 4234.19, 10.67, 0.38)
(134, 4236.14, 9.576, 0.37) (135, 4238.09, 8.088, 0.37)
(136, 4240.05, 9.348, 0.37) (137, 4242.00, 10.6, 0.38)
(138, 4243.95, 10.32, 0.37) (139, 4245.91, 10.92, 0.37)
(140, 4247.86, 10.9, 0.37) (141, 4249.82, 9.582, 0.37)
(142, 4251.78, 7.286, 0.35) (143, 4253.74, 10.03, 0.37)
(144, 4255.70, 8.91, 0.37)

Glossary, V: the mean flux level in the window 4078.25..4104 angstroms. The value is 10.1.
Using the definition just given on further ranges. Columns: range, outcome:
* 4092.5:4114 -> 10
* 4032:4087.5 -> 9.22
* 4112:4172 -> 10.4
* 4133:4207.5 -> 10.1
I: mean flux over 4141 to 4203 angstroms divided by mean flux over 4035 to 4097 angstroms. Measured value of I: 1.1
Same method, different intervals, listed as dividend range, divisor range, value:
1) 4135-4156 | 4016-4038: 1.05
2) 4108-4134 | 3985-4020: 1.11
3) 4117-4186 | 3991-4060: 1.09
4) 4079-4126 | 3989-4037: 1.08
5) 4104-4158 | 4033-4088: 1.11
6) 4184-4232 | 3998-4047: 1.02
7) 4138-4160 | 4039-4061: 1.11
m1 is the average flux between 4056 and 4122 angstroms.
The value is 9.92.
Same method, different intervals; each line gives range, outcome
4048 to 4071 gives 9.27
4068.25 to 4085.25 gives 9.77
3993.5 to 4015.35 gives 9.51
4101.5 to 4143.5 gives 10.3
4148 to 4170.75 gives 10.6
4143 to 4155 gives 9.77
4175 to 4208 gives 9.86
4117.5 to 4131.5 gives 10.8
